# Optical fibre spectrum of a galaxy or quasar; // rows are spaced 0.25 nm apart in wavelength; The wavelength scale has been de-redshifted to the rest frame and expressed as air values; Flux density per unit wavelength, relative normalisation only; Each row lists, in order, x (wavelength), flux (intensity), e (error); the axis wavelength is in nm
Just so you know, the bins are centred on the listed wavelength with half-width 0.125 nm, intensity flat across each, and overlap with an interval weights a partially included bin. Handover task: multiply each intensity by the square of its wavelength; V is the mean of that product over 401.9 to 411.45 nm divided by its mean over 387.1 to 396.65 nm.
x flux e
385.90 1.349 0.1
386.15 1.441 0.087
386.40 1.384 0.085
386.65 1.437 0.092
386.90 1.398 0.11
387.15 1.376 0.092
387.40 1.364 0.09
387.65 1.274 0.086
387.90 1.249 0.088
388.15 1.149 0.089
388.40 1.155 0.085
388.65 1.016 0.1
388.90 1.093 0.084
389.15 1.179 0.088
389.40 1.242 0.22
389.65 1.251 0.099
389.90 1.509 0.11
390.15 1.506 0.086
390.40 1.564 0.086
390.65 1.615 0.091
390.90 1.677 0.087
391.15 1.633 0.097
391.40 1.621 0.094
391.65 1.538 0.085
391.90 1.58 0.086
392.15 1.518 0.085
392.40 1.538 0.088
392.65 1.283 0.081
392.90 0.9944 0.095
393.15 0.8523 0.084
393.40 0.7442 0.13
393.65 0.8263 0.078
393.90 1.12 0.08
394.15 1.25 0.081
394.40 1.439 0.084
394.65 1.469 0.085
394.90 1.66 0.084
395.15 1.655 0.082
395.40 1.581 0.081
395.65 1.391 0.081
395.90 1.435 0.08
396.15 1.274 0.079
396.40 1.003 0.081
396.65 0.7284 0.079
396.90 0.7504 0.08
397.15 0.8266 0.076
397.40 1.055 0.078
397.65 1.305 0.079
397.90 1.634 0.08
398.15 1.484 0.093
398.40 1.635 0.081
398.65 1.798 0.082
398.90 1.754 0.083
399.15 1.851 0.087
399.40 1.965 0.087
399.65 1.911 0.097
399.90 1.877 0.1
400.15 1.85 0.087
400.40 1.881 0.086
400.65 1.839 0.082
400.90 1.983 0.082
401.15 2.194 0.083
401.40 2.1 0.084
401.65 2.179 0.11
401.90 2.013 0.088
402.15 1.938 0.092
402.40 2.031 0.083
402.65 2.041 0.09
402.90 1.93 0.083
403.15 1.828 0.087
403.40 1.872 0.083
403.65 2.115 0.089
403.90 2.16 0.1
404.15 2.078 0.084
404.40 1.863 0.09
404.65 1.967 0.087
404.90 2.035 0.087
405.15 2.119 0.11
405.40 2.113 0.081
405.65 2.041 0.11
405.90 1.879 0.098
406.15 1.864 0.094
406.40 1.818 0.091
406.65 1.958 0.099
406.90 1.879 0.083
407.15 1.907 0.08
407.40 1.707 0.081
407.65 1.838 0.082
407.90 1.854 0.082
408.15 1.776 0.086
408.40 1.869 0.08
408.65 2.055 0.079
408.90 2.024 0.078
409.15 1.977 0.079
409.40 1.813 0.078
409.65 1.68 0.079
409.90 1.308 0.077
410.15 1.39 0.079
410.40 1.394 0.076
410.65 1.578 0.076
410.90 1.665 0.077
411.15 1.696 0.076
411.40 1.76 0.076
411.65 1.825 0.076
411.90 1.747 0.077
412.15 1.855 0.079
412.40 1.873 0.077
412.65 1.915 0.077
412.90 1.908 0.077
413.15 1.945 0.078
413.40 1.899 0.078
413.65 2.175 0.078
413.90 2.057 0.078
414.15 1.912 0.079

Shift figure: 1.5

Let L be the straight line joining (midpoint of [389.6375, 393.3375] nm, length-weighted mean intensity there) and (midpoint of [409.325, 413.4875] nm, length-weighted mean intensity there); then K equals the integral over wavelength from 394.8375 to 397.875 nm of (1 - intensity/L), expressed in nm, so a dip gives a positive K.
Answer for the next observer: 0.56 nm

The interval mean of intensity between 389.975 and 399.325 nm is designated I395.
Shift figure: 1.37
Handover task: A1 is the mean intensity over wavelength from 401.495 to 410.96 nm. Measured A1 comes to 1.89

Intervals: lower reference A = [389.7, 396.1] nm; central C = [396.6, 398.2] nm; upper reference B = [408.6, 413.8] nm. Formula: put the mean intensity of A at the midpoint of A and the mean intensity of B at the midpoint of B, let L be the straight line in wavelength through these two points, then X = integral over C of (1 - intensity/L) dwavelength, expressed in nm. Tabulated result 0.41 nm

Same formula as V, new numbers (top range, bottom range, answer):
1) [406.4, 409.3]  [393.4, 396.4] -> 1.51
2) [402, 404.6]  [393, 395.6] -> 1.65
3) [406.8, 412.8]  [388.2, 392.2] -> 1.38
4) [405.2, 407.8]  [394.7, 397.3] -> 1.63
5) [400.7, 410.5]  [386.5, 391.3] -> 1.54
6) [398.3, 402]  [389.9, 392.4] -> 1.28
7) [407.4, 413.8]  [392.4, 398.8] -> 1.54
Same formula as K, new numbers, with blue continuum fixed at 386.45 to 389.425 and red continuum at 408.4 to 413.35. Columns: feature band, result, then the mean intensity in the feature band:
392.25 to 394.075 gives 0.402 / 1.06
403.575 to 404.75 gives -0.308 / 2.03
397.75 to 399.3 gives -0.213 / 1.69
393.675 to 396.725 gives 0.179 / 1.33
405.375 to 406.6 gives -0.205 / 1.93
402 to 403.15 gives -0.286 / 1.97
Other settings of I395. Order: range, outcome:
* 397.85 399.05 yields 1.67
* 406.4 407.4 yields 1.88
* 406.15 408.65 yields 1.86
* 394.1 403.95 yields 1.67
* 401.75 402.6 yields 2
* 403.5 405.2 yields 2.04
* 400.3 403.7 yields 1.99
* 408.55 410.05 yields 1.8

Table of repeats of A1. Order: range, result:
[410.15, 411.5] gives 1.59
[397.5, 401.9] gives 1.84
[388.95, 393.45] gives 1.39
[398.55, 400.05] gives 1.86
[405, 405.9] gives 2.06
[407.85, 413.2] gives 1.76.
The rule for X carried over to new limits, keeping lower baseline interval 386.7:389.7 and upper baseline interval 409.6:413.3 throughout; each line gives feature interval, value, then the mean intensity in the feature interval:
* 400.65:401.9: -0.48 nm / 2.08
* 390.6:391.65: -0.27 nm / 1.63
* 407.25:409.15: -0.28 nm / 1.88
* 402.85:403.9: -0.29 nm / 1.96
